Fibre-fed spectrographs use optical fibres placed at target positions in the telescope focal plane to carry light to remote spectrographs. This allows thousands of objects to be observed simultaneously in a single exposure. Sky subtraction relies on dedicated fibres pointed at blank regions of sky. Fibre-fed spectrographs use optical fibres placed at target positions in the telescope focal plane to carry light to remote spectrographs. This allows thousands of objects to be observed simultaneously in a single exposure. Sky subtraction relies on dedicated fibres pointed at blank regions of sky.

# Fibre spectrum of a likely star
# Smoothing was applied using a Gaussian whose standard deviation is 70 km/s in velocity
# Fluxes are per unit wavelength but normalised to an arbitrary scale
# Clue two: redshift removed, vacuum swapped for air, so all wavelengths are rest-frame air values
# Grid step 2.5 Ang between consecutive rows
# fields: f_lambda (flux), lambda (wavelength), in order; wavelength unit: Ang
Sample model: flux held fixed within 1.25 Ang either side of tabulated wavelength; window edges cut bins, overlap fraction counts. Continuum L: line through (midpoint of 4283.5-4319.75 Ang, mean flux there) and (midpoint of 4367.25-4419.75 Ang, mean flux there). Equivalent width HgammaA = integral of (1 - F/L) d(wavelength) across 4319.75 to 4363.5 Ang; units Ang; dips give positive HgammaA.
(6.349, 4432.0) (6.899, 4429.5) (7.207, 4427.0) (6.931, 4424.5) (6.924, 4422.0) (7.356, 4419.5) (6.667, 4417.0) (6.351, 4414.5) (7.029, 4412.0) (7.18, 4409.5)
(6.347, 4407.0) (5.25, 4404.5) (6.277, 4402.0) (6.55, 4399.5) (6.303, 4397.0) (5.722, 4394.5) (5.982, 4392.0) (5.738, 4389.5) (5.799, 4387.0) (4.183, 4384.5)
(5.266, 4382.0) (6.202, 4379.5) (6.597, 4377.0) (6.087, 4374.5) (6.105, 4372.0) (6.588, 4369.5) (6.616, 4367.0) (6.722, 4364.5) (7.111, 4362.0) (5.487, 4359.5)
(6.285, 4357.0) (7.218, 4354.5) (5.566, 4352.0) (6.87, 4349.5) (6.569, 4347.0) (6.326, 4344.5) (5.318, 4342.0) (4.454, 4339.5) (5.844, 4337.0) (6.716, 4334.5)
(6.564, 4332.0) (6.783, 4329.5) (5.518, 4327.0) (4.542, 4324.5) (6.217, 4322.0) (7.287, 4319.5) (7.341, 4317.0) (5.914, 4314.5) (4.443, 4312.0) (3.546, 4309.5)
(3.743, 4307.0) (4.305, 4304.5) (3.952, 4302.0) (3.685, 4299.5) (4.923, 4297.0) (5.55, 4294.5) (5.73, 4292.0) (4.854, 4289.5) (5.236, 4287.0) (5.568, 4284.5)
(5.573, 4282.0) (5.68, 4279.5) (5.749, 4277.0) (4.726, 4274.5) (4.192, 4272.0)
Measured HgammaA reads -4.8 Ang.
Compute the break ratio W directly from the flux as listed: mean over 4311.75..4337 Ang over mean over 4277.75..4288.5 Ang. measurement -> 1.12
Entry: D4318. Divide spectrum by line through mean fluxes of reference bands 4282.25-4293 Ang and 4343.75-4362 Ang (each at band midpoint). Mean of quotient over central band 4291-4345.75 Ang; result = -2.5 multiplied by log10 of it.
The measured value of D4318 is 0.09 mag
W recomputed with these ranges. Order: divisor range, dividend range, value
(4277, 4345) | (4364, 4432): 1.17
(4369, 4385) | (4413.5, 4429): 1.17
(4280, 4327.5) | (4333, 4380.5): 1.21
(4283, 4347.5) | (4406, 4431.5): 1.27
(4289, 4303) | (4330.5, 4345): 1.22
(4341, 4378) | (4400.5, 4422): 1.03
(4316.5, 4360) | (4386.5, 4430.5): 1.05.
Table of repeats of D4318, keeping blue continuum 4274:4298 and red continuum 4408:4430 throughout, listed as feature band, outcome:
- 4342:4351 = -0.050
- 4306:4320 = 0.080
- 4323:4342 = 0.033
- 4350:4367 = -0.034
